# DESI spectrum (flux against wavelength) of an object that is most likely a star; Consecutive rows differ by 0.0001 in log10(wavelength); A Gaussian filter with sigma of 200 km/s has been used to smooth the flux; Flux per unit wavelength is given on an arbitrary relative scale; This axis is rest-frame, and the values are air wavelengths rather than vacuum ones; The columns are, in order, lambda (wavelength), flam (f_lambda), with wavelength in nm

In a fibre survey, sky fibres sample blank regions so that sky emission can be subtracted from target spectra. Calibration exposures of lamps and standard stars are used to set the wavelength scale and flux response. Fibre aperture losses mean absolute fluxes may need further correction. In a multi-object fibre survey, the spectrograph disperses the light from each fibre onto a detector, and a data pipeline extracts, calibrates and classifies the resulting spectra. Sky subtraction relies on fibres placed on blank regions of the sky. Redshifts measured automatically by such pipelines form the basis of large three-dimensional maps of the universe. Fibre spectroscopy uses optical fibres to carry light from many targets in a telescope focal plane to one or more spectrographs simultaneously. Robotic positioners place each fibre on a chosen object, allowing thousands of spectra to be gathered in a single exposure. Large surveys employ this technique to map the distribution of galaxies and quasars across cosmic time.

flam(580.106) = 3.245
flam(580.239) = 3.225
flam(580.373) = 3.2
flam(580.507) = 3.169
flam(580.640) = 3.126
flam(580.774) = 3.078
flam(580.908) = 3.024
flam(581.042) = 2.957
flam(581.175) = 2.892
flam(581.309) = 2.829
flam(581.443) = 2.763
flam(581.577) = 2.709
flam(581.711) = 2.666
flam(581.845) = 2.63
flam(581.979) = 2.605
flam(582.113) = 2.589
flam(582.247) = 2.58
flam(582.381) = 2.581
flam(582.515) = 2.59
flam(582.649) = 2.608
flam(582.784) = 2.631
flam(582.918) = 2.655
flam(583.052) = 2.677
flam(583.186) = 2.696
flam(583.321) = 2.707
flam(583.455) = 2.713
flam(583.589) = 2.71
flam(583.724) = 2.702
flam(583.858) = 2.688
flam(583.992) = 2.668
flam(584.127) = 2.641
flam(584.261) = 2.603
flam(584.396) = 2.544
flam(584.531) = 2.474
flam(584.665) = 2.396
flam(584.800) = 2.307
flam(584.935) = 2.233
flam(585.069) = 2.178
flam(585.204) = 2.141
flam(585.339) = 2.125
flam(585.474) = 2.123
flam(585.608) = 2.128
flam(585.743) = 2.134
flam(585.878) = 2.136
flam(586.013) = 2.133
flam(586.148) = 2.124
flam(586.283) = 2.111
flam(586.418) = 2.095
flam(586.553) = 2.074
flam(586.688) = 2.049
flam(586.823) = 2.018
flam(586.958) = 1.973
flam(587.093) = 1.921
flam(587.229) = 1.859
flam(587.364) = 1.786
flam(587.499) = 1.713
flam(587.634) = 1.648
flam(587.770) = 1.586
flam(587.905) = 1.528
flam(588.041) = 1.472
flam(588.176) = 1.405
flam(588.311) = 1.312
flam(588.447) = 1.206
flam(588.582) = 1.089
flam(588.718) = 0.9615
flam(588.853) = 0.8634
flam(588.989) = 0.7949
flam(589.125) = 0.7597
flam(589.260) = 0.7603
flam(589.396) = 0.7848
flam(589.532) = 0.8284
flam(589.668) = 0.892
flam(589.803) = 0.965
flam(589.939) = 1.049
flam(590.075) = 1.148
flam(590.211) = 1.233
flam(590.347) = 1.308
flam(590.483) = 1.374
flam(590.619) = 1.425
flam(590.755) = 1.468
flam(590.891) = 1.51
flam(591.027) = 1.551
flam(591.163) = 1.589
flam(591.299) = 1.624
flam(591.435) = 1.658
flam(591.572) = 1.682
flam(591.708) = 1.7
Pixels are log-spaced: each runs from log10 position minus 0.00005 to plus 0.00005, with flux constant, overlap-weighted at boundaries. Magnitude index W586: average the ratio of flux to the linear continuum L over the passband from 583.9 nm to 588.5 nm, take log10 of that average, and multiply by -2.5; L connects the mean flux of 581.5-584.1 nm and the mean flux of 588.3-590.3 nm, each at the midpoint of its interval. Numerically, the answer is -0.15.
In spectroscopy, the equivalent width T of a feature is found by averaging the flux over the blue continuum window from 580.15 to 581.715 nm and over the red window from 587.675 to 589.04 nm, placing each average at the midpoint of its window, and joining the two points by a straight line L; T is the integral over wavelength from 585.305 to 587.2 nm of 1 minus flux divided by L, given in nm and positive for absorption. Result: -0.39 nm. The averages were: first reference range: 2.99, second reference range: 1.23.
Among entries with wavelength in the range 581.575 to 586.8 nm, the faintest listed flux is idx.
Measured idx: 2.049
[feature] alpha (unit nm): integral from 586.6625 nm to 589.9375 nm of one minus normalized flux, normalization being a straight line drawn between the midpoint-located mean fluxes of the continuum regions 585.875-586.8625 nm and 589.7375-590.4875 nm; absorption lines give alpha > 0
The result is 0.65 nm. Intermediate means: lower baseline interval 2.09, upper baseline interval 1.16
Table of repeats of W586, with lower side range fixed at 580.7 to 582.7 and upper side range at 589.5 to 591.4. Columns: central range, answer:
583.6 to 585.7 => -0.066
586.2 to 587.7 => -0.031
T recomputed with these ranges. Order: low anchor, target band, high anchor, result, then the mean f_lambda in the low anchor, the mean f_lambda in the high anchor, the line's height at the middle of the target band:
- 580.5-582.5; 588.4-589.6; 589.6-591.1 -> 0.492 nm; 2.8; 1.27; 1.5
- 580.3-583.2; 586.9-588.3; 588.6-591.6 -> -0.002 nm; 2.79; 1.18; 1.66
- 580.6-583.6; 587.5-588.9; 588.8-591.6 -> 0.226 nm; 2.74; 1.2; 1.58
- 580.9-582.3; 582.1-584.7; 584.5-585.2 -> -0.142 nm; 2.74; 2.29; 2.49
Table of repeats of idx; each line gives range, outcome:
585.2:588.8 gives 0.9615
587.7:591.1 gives 0.7597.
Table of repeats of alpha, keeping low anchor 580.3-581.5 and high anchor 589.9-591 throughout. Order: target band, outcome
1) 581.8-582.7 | 0.06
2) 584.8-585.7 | 0.03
